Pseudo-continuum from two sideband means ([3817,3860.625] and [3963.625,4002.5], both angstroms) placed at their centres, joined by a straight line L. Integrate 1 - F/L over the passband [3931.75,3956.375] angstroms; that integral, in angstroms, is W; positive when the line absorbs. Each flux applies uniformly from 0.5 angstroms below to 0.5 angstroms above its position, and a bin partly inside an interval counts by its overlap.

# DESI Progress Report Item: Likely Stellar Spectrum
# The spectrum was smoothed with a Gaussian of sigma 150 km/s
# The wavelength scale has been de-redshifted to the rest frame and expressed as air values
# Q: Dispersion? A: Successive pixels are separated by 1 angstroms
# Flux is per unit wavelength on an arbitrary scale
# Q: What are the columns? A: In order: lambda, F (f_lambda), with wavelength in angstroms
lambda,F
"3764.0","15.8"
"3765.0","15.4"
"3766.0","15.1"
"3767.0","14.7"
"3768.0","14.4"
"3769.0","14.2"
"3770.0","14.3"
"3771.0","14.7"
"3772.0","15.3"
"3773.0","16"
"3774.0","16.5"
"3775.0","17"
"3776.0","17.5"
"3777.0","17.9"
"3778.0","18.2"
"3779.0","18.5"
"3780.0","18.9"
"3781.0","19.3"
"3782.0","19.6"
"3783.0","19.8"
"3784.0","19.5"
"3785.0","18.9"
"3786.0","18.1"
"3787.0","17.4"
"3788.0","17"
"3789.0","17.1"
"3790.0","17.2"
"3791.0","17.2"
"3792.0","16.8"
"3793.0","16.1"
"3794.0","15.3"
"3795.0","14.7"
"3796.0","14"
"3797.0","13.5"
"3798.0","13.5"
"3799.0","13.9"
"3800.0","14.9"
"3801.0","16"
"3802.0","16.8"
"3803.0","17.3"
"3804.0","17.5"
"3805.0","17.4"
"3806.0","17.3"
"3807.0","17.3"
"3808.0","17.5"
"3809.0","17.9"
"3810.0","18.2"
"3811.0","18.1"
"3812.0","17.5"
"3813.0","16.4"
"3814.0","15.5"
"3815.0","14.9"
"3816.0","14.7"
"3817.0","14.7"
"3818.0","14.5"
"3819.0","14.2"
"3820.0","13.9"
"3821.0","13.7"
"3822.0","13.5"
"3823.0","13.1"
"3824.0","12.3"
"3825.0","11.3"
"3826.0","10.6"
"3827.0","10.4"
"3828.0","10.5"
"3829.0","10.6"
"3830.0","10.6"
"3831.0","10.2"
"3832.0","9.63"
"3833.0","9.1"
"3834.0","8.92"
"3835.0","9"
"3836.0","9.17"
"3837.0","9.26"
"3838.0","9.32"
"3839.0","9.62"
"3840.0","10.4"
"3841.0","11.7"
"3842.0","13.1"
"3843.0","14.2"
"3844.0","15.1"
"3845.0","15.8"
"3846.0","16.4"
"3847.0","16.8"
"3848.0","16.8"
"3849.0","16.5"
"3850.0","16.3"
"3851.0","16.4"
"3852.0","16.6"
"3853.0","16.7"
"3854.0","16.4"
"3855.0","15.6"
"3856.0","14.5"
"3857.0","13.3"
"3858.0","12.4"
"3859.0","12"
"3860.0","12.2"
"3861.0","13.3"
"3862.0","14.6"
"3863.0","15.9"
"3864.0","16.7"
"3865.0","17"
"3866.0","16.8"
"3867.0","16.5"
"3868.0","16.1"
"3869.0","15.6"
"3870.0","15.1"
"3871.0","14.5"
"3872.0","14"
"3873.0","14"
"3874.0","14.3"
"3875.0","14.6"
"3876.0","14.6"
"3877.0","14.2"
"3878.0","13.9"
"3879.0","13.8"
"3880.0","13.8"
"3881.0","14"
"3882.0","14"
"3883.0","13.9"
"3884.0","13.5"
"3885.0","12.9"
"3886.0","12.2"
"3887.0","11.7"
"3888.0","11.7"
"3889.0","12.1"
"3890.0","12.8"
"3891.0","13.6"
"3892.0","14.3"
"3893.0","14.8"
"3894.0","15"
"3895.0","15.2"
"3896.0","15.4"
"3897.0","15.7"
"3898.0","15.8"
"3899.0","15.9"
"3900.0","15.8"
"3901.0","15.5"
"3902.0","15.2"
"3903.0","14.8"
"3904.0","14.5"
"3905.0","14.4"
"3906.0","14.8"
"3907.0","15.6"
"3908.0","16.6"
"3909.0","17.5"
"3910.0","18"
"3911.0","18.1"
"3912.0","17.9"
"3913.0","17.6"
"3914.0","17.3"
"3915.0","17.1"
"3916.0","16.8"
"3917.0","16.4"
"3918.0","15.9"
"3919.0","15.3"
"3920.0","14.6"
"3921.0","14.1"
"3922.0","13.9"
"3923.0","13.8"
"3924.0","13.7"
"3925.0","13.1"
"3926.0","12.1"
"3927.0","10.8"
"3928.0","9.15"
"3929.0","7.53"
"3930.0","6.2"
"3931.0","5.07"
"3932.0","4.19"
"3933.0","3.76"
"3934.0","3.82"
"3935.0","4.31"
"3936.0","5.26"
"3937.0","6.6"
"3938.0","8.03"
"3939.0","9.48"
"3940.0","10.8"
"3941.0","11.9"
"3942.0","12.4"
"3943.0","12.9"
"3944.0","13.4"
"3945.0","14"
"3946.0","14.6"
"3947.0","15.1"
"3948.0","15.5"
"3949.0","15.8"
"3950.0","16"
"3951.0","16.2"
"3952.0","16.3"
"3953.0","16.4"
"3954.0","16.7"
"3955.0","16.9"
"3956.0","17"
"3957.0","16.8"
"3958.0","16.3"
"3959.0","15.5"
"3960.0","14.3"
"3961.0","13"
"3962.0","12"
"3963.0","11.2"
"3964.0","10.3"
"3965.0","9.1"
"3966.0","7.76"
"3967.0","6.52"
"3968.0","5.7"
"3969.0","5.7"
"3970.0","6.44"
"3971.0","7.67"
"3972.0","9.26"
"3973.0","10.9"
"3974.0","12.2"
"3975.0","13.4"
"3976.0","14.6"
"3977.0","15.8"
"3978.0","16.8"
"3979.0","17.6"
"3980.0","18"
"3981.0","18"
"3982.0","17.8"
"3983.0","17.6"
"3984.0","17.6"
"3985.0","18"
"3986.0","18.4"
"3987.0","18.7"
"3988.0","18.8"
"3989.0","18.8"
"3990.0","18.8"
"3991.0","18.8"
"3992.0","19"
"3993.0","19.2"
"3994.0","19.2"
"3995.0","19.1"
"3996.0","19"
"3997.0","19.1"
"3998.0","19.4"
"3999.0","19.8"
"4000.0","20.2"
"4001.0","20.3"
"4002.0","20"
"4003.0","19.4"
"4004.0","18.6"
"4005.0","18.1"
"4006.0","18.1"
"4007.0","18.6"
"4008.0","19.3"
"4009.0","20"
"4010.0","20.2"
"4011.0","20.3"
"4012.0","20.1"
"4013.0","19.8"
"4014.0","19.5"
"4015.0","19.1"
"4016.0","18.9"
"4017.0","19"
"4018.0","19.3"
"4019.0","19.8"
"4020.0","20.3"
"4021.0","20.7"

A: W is 4.8 angstroms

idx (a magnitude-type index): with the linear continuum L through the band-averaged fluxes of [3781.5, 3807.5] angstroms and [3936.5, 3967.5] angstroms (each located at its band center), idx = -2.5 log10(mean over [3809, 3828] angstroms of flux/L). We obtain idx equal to 0.13 mag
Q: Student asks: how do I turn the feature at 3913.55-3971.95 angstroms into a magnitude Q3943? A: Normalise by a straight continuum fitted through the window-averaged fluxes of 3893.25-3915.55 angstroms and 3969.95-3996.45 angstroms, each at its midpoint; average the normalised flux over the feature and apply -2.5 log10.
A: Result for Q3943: 0.34 mag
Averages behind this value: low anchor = 16.1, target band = 11.8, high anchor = 16.4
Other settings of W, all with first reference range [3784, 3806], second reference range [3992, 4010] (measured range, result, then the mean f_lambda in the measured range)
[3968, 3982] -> 4.59 angstroms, 12.7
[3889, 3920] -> 3.79 angstroms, 15.7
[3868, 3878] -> 1.63 angstroms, 14.6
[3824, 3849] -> 7.70 angstroms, 11.7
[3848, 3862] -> 1.89 angstroms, 14.8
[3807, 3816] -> -0.18 angstroms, 16.9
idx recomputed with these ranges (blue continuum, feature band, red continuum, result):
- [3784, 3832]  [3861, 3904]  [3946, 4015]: 0.07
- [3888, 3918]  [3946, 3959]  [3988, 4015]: 0.09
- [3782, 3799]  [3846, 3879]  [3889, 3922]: 0.06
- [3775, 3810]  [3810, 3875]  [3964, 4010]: 0.22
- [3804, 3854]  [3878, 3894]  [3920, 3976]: -0.06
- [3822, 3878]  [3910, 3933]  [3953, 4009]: 0.12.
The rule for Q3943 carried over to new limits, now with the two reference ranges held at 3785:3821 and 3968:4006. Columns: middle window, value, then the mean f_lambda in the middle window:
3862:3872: 0.03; 15.8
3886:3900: 0.16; 14.1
